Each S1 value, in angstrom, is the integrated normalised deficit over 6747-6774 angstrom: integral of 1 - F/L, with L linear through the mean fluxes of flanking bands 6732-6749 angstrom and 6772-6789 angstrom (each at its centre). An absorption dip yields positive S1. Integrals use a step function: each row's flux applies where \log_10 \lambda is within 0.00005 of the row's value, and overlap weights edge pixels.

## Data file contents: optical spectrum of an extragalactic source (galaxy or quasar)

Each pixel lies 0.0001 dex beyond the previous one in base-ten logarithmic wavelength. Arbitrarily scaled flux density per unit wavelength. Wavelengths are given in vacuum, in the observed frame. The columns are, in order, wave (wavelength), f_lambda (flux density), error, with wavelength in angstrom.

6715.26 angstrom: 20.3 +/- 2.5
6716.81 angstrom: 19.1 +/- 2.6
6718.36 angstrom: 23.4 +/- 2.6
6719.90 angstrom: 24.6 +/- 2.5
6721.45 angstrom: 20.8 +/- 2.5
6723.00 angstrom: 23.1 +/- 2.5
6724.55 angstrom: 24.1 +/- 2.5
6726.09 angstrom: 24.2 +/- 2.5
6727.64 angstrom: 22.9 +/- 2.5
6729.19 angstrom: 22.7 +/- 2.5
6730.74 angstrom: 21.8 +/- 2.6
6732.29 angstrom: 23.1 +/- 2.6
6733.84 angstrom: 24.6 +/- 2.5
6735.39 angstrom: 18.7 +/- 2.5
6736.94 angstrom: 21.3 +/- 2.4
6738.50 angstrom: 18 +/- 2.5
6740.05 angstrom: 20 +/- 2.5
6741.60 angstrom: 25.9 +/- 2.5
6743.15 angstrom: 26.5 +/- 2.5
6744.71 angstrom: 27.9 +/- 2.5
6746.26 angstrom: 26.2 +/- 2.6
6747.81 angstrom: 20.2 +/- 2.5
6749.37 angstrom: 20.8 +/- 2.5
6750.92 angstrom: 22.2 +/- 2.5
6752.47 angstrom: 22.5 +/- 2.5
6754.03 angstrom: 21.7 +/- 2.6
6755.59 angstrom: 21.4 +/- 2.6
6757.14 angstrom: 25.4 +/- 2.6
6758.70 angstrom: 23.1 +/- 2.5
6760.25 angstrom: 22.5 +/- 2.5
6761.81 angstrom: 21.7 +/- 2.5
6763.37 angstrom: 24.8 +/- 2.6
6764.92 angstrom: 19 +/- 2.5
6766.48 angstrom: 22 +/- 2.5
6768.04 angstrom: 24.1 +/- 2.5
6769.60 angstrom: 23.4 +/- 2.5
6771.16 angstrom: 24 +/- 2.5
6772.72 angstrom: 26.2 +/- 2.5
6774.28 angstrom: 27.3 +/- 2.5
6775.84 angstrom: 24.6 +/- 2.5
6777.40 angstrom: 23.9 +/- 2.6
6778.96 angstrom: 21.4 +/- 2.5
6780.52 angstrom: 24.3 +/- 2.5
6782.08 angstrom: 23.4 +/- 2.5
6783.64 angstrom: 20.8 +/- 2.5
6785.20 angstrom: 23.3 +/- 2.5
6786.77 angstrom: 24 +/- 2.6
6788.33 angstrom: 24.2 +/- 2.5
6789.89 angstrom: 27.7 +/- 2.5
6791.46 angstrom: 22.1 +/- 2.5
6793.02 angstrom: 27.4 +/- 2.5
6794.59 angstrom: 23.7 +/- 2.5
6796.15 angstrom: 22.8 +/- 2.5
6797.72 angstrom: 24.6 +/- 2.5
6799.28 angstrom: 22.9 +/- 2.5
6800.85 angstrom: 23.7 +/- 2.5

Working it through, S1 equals 0.8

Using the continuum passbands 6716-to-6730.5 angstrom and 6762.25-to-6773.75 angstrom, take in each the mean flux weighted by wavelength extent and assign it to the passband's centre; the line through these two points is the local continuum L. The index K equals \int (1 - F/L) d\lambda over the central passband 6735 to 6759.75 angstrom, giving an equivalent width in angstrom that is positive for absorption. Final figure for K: 0.4 angstrom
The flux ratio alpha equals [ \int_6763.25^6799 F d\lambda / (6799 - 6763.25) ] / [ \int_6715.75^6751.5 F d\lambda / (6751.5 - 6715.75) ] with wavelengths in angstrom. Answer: 1.05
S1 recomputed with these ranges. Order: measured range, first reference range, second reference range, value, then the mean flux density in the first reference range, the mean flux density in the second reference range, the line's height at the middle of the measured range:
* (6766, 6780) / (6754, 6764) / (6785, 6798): -0.31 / 23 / 24.4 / 23.6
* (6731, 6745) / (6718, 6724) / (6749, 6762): 0.03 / 23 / 22.5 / 22.7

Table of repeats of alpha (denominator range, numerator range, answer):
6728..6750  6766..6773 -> 1.05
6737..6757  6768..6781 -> 1.07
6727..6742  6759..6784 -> 1.07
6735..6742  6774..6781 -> 1.17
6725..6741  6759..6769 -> 1.03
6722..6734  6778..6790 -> 1.01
